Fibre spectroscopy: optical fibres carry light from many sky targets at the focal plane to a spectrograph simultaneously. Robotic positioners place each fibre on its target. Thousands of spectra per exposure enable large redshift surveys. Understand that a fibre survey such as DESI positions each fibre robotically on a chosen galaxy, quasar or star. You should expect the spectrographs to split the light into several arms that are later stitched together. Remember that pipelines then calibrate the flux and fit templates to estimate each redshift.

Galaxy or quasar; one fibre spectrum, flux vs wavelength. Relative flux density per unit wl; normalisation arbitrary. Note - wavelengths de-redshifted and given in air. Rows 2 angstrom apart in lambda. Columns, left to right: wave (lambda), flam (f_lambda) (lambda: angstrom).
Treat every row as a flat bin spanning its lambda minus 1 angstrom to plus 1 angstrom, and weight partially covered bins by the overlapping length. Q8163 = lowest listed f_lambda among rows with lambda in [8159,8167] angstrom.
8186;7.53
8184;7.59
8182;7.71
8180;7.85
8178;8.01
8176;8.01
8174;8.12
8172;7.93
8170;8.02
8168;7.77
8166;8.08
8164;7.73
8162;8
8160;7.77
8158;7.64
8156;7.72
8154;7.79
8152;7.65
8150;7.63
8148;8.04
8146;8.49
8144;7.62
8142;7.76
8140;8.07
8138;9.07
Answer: 7.73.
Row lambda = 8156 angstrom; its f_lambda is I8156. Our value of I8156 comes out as 7.72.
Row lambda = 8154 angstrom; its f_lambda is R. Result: 7.79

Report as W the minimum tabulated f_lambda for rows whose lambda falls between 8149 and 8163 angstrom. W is 7.63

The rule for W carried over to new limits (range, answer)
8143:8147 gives 7.62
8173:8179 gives 8.01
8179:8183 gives 7.71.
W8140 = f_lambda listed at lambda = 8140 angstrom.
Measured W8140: 8.07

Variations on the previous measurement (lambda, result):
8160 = 7.77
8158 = 7.64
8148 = 8.04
